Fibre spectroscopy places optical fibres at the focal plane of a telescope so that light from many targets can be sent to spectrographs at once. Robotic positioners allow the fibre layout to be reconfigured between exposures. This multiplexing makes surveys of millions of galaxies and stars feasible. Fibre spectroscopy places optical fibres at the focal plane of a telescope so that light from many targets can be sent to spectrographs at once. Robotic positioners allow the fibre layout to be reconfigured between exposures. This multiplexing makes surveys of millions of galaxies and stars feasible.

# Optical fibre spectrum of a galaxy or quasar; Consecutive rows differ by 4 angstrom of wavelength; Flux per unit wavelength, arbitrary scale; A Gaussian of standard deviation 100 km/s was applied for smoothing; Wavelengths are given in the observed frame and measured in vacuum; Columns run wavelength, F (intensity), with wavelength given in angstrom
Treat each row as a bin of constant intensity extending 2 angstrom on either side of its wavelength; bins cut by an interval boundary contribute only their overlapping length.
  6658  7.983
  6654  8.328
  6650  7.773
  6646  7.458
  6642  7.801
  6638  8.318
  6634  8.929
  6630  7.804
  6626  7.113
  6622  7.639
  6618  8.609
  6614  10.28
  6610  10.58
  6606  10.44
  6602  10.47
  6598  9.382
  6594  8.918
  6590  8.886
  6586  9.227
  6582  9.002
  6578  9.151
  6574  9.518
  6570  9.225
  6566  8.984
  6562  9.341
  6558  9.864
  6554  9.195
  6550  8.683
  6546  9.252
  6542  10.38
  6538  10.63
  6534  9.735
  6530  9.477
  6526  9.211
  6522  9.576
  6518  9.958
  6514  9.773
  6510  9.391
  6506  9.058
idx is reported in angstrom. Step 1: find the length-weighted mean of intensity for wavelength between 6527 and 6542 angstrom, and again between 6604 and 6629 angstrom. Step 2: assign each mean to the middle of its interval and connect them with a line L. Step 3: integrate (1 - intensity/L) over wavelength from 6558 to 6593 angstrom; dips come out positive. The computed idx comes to 1.1 angstrom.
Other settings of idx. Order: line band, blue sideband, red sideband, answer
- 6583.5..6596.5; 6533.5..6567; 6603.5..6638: 0.2 angstrom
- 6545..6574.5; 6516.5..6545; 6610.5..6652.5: 0.4 angstrom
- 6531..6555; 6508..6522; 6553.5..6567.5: -0.4 angstrom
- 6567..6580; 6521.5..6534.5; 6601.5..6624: 0.4 angstrom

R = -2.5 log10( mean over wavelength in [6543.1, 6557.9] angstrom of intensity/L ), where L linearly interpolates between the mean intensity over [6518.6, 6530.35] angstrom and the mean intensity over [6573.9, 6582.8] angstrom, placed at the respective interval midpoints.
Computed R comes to 0.013 mag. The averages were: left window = 9.48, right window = 9.19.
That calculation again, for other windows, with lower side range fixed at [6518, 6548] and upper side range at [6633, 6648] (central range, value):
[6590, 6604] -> -0.09 mag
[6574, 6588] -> -0.02 mag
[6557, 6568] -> -0.01 mag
